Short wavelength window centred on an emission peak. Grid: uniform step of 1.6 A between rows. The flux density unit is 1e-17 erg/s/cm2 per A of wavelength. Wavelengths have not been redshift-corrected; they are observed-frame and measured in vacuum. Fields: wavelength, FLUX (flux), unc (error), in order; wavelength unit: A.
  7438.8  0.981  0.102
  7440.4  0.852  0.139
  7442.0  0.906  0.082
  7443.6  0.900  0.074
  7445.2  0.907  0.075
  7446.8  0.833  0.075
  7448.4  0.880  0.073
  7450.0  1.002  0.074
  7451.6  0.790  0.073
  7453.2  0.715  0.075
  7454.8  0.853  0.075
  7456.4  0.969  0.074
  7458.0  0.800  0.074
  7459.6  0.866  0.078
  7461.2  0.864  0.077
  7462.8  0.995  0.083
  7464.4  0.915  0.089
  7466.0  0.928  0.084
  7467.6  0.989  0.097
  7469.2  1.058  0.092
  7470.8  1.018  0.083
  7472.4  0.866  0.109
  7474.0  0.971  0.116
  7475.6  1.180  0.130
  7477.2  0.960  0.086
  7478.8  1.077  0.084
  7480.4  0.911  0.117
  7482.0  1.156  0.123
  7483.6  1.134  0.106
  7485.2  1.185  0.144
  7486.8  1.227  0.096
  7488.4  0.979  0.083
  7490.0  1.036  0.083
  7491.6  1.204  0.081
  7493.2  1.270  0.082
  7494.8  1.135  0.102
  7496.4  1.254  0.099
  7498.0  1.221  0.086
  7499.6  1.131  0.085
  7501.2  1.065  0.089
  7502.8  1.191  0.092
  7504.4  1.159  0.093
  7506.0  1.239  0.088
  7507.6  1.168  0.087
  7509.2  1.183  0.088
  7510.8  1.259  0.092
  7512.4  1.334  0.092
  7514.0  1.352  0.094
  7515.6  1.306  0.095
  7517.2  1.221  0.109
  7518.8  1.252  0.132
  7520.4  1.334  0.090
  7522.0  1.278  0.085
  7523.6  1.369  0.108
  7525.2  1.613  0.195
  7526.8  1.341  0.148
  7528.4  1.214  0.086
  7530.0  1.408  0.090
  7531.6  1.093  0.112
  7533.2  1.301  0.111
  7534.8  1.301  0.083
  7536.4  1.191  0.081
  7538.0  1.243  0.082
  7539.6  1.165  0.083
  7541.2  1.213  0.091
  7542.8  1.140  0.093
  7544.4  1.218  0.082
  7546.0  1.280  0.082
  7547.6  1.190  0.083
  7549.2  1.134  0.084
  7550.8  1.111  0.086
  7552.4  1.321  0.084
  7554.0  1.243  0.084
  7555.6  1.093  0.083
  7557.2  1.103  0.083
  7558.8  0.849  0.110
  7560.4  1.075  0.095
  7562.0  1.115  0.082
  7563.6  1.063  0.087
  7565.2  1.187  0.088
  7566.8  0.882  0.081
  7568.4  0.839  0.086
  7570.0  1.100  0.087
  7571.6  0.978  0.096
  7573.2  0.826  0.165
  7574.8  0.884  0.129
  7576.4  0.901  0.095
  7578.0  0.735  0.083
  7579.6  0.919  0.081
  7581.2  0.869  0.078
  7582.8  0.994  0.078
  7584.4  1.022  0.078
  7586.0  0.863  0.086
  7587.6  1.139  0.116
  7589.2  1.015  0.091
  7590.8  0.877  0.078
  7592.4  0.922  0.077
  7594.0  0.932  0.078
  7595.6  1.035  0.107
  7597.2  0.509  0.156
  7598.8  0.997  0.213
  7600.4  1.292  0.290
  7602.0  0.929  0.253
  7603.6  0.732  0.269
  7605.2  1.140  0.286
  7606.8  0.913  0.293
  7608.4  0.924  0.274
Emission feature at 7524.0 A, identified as Mg II 2798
